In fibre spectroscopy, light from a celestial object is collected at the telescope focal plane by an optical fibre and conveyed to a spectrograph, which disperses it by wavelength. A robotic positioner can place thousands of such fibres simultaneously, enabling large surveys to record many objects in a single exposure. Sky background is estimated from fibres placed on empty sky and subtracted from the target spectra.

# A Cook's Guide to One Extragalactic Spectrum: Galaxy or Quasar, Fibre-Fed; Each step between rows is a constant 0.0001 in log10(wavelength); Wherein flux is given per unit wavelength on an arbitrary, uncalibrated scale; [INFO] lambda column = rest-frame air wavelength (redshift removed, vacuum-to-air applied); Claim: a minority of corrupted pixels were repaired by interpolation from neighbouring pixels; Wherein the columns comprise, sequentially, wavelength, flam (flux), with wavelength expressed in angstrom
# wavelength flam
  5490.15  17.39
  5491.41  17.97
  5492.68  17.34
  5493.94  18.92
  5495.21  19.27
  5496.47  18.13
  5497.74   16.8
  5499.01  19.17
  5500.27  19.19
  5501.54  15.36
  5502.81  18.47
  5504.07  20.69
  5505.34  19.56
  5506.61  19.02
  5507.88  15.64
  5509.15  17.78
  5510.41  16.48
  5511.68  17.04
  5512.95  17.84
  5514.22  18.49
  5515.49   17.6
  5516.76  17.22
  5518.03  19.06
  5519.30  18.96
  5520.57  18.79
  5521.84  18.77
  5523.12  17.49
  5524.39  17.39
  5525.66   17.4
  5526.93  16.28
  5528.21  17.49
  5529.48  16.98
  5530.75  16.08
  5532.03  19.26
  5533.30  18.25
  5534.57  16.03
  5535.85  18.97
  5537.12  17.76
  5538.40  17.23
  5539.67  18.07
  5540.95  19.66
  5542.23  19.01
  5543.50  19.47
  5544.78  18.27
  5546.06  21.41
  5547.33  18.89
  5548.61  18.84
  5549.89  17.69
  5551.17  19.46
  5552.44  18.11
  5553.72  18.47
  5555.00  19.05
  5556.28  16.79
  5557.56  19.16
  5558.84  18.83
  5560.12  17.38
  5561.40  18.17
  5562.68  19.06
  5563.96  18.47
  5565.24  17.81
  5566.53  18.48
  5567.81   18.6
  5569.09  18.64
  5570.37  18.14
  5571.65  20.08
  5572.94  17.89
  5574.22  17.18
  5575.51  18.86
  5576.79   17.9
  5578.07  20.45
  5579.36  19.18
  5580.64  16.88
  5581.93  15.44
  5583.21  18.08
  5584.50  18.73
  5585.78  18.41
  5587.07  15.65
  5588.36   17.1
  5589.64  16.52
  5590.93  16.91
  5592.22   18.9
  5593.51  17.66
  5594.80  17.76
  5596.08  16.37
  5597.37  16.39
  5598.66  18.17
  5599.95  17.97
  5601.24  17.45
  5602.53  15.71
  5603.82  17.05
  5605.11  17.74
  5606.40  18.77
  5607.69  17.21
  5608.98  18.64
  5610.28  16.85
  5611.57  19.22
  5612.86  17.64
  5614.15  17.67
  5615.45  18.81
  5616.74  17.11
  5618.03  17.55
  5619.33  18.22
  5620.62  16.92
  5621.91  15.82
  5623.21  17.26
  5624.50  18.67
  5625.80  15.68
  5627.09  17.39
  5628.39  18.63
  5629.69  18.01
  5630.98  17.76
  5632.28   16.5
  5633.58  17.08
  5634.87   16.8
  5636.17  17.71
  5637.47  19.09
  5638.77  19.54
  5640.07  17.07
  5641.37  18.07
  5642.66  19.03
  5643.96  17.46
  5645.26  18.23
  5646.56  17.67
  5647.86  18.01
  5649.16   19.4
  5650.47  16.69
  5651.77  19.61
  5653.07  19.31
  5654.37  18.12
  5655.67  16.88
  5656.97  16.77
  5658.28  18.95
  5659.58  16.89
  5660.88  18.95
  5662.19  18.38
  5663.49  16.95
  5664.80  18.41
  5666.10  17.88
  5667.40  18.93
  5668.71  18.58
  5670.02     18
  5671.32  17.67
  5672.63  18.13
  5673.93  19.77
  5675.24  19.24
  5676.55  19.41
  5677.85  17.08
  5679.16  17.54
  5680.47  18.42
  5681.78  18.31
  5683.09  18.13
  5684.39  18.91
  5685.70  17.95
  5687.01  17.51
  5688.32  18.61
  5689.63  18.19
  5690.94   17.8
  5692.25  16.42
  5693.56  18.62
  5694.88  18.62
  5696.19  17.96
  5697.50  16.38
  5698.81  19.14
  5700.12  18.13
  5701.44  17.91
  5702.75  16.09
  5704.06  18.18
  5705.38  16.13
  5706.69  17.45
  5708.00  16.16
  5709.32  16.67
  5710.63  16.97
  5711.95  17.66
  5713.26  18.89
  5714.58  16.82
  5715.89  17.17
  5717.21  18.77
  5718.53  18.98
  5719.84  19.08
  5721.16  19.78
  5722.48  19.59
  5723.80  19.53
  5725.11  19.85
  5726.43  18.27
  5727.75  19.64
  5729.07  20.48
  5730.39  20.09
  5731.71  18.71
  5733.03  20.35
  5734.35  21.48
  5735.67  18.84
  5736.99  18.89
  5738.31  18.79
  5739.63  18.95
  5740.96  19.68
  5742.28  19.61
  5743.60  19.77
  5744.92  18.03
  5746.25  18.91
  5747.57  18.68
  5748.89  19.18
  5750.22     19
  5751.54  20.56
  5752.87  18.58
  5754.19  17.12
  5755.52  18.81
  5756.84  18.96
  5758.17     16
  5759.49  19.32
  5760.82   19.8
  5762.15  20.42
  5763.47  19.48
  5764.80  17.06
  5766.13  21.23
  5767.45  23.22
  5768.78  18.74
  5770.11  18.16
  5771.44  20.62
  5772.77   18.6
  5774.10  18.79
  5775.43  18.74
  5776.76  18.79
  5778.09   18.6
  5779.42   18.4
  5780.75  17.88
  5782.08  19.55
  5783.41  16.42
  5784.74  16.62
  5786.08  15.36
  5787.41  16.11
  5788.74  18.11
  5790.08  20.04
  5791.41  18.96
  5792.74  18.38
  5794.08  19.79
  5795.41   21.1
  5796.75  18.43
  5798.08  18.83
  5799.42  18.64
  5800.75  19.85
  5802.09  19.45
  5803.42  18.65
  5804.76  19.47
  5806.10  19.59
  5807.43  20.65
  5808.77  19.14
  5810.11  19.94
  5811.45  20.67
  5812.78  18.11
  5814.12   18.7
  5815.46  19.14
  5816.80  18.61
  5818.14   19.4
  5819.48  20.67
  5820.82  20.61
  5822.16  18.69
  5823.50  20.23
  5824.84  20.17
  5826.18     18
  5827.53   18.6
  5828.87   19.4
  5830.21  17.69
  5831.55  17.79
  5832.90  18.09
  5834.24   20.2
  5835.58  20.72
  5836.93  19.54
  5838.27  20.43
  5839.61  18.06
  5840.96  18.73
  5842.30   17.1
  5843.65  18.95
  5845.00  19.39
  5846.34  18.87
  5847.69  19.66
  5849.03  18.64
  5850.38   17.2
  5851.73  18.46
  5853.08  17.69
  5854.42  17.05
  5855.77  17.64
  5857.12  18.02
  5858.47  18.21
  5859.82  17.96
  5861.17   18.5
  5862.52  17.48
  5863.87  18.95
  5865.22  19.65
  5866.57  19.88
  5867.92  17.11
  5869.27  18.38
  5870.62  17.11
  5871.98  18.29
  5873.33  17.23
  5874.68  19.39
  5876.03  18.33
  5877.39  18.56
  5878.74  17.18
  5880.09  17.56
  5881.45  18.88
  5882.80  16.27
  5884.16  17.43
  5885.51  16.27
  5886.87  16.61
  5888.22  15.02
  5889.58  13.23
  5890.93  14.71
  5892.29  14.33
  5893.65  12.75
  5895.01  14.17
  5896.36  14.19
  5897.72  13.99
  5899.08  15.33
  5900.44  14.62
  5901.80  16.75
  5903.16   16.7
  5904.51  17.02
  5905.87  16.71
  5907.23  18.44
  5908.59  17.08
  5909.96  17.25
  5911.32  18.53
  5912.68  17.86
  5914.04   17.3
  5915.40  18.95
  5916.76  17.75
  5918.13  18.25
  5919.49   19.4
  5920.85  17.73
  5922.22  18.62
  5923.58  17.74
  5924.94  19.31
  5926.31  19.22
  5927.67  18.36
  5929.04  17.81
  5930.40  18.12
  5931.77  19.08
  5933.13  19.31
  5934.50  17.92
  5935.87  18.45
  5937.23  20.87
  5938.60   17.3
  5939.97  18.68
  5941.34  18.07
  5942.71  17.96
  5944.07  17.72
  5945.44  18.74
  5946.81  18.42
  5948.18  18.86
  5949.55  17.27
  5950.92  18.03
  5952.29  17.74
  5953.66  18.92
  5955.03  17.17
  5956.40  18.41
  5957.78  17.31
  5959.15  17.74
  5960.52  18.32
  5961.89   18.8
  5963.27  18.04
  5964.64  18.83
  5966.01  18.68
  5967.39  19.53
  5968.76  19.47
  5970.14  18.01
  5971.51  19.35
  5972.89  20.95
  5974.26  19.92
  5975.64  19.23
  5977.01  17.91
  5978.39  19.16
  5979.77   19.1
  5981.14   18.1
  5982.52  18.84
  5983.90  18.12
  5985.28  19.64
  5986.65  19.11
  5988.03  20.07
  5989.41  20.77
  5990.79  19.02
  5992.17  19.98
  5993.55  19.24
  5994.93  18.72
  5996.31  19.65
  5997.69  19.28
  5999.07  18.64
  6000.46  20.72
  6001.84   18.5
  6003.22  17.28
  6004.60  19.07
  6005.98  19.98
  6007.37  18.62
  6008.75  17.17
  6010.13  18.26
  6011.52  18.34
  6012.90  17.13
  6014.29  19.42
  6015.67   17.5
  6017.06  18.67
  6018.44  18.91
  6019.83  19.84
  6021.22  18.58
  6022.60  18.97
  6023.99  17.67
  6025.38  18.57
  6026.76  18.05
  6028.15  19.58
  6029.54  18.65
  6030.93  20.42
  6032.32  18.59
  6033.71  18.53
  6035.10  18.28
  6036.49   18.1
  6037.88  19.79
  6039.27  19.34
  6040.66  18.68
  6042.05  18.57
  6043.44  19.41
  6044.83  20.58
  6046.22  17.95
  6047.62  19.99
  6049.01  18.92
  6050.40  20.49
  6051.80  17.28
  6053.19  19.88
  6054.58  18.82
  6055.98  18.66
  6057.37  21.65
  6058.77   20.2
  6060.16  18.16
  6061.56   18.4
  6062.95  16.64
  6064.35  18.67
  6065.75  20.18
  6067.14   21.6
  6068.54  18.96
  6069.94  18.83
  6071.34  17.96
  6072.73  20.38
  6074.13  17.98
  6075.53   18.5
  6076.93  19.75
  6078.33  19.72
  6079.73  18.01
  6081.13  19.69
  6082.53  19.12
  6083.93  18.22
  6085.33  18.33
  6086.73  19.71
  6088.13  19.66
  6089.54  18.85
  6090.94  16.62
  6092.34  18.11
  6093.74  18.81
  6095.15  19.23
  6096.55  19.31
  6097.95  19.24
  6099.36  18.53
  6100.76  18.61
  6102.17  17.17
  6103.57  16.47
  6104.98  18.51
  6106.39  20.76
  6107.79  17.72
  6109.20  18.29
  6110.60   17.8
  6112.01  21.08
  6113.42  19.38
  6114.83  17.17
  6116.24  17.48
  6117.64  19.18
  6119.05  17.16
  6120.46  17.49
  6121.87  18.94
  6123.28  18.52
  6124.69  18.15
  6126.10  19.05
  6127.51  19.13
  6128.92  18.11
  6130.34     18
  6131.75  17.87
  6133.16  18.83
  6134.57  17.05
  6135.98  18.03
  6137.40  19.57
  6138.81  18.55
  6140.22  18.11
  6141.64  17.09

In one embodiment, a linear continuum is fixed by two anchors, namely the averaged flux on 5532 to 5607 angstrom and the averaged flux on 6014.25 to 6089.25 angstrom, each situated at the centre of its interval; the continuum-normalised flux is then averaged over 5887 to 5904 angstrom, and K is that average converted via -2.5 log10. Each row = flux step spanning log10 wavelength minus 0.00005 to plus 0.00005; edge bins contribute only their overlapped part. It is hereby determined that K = 0.26 mag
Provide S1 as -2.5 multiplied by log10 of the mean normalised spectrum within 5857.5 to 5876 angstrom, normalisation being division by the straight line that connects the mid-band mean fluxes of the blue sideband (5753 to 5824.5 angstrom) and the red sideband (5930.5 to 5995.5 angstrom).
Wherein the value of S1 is 0.03 mag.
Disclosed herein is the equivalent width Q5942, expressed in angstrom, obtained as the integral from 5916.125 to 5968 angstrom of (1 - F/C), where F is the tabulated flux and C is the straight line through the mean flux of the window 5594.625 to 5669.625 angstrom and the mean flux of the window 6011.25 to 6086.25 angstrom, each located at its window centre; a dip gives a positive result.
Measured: 0.8 angstrom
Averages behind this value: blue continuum 17.8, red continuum 19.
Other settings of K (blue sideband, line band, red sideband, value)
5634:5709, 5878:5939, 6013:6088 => 0.092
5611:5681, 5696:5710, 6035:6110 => 0.051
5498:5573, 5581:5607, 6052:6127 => 0.058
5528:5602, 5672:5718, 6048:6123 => 0.025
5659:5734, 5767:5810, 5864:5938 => -0.059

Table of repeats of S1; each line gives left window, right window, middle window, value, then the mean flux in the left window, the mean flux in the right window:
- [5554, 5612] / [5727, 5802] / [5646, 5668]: 0.01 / 17.9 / 19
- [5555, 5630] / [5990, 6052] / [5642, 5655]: -0.02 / 17.8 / 18.9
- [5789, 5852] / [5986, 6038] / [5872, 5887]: 0.08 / 19.2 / 18.9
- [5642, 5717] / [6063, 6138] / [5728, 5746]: -0.08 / 18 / 18.6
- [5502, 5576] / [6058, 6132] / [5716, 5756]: -0.05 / 18.2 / 18.7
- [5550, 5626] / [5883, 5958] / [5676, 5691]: -0.03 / 17.9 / 17.3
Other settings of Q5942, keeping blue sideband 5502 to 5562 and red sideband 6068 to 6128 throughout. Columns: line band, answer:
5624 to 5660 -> 0.7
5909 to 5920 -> 0.2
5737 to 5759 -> -0.5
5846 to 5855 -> 0.1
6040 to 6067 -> -0.8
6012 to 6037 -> -0.1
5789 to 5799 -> -0.5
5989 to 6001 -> -0.6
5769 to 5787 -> 0.2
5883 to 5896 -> 2.5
